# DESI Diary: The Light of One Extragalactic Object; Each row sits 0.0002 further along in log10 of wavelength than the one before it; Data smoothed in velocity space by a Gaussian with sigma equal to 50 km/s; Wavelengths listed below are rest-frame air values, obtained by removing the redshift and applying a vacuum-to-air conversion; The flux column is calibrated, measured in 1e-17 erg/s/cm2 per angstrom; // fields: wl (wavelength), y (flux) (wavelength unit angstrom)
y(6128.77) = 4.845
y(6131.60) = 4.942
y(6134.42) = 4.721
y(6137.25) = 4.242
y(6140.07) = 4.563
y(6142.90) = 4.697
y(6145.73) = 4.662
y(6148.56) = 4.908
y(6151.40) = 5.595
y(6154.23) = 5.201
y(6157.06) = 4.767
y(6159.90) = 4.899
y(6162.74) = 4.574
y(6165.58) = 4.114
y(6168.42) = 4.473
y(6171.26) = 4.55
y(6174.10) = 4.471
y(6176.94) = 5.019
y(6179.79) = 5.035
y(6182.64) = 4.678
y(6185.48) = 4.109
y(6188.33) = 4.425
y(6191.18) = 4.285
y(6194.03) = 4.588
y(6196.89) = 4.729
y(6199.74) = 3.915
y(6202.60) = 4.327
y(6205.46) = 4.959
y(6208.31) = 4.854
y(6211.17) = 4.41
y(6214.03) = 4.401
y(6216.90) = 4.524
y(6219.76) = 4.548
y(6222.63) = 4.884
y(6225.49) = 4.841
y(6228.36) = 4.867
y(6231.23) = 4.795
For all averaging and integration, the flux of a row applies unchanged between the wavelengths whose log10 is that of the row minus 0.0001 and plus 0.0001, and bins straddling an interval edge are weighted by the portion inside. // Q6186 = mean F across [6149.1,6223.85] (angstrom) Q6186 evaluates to 4.63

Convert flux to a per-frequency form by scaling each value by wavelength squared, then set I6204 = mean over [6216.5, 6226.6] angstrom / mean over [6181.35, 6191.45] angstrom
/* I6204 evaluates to 1.09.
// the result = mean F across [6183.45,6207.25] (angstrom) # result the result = 4.43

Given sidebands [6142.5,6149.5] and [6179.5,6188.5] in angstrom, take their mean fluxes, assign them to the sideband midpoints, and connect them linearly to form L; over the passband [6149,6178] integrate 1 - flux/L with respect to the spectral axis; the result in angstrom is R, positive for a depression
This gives -0.74 angstrom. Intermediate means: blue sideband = 4.75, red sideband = 4.52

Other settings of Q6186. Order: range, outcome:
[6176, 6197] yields 4.59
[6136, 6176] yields 4.7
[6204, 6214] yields 4.7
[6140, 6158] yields 4.94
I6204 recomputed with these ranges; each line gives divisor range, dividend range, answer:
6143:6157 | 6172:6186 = 0.94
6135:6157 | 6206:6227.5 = 0.99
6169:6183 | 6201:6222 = 0.98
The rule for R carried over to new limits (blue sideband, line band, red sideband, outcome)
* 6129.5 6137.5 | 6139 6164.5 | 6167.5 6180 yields -0.9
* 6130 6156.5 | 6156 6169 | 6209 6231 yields 0.6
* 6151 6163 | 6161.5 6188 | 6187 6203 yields 0.9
